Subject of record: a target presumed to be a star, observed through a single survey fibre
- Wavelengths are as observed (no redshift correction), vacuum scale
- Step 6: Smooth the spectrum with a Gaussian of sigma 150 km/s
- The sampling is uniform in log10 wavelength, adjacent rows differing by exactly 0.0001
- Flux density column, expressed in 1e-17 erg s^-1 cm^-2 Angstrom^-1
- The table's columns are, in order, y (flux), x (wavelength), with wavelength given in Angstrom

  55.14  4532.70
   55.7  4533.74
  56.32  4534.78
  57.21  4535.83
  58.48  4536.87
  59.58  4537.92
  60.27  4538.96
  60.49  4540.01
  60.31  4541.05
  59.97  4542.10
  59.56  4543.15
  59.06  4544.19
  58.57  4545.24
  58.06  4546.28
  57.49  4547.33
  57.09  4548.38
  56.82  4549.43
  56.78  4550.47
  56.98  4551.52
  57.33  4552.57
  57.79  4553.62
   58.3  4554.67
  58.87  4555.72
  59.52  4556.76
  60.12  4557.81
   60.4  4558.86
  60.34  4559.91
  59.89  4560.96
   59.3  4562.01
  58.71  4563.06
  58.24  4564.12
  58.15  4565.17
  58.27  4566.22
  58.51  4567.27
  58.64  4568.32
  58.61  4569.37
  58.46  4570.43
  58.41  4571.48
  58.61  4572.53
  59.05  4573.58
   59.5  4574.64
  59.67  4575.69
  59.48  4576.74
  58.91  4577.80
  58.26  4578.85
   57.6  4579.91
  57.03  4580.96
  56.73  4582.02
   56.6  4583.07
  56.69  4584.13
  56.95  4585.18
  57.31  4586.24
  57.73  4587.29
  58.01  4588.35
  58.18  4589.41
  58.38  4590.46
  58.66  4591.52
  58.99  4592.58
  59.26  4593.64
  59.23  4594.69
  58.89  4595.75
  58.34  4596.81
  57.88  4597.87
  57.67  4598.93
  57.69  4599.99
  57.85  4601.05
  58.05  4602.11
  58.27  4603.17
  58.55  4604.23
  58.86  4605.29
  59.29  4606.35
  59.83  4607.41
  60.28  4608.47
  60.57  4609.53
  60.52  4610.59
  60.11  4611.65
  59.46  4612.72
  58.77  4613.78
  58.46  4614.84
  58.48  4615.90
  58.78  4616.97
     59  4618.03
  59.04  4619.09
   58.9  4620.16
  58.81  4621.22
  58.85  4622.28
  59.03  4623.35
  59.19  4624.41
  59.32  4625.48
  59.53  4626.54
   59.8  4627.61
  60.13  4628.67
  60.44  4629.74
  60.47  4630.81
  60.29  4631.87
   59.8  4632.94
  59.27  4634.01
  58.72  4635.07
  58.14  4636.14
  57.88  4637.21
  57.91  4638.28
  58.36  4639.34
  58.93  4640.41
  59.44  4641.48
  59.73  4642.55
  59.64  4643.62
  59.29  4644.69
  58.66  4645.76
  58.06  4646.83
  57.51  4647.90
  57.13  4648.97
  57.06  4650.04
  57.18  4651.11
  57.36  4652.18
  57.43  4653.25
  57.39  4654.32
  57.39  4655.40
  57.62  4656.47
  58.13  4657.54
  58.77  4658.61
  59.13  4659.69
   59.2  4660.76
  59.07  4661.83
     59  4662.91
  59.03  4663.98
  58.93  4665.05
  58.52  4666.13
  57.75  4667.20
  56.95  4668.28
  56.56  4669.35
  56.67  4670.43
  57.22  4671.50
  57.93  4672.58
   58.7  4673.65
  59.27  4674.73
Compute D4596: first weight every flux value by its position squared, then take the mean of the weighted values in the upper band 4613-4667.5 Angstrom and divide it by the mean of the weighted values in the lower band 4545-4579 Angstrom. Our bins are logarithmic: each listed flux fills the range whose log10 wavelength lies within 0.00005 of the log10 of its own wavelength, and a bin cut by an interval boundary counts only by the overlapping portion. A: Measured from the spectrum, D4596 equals 1.04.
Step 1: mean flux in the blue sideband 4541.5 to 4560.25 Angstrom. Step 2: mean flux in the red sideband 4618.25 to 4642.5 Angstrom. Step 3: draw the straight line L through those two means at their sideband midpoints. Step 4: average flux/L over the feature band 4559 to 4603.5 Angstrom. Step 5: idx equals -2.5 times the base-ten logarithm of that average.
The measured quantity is 0.01 mag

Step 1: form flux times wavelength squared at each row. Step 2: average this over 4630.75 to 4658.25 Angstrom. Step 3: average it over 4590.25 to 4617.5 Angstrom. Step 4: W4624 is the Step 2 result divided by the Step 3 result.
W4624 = 1.01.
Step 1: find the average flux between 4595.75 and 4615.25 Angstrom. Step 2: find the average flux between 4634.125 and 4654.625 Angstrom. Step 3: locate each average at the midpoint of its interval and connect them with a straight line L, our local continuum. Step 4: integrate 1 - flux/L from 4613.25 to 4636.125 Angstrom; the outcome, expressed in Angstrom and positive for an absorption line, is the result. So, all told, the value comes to -0.3 Angstrom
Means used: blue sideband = 58.9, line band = 59.3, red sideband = 58.3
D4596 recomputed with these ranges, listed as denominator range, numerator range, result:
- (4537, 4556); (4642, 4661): 1.04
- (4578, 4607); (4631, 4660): 1.03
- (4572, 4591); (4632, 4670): 1.04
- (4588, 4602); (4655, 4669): 1.03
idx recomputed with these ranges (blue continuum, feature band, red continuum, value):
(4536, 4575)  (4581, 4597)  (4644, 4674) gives 0.010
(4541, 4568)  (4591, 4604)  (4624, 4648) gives 0.010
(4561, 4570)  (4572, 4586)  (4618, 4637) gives 0.012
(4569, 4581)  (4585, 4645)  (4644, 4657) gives -0.015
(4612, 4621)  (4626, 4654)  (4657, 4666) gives 0.002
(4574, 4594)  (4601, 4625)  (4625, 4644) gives -0.006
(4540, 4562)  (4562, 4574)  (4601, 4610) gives 0.006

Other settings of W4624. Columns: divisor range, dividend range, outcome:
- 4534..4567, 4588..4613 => 1.03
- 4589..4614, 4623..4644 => 1.02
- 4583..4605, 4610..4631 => 1.03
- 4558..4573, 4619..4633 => 1.04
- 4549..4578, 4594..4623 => 1.02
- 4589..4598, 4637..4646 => 1.02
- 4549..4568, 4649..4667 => 1.04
